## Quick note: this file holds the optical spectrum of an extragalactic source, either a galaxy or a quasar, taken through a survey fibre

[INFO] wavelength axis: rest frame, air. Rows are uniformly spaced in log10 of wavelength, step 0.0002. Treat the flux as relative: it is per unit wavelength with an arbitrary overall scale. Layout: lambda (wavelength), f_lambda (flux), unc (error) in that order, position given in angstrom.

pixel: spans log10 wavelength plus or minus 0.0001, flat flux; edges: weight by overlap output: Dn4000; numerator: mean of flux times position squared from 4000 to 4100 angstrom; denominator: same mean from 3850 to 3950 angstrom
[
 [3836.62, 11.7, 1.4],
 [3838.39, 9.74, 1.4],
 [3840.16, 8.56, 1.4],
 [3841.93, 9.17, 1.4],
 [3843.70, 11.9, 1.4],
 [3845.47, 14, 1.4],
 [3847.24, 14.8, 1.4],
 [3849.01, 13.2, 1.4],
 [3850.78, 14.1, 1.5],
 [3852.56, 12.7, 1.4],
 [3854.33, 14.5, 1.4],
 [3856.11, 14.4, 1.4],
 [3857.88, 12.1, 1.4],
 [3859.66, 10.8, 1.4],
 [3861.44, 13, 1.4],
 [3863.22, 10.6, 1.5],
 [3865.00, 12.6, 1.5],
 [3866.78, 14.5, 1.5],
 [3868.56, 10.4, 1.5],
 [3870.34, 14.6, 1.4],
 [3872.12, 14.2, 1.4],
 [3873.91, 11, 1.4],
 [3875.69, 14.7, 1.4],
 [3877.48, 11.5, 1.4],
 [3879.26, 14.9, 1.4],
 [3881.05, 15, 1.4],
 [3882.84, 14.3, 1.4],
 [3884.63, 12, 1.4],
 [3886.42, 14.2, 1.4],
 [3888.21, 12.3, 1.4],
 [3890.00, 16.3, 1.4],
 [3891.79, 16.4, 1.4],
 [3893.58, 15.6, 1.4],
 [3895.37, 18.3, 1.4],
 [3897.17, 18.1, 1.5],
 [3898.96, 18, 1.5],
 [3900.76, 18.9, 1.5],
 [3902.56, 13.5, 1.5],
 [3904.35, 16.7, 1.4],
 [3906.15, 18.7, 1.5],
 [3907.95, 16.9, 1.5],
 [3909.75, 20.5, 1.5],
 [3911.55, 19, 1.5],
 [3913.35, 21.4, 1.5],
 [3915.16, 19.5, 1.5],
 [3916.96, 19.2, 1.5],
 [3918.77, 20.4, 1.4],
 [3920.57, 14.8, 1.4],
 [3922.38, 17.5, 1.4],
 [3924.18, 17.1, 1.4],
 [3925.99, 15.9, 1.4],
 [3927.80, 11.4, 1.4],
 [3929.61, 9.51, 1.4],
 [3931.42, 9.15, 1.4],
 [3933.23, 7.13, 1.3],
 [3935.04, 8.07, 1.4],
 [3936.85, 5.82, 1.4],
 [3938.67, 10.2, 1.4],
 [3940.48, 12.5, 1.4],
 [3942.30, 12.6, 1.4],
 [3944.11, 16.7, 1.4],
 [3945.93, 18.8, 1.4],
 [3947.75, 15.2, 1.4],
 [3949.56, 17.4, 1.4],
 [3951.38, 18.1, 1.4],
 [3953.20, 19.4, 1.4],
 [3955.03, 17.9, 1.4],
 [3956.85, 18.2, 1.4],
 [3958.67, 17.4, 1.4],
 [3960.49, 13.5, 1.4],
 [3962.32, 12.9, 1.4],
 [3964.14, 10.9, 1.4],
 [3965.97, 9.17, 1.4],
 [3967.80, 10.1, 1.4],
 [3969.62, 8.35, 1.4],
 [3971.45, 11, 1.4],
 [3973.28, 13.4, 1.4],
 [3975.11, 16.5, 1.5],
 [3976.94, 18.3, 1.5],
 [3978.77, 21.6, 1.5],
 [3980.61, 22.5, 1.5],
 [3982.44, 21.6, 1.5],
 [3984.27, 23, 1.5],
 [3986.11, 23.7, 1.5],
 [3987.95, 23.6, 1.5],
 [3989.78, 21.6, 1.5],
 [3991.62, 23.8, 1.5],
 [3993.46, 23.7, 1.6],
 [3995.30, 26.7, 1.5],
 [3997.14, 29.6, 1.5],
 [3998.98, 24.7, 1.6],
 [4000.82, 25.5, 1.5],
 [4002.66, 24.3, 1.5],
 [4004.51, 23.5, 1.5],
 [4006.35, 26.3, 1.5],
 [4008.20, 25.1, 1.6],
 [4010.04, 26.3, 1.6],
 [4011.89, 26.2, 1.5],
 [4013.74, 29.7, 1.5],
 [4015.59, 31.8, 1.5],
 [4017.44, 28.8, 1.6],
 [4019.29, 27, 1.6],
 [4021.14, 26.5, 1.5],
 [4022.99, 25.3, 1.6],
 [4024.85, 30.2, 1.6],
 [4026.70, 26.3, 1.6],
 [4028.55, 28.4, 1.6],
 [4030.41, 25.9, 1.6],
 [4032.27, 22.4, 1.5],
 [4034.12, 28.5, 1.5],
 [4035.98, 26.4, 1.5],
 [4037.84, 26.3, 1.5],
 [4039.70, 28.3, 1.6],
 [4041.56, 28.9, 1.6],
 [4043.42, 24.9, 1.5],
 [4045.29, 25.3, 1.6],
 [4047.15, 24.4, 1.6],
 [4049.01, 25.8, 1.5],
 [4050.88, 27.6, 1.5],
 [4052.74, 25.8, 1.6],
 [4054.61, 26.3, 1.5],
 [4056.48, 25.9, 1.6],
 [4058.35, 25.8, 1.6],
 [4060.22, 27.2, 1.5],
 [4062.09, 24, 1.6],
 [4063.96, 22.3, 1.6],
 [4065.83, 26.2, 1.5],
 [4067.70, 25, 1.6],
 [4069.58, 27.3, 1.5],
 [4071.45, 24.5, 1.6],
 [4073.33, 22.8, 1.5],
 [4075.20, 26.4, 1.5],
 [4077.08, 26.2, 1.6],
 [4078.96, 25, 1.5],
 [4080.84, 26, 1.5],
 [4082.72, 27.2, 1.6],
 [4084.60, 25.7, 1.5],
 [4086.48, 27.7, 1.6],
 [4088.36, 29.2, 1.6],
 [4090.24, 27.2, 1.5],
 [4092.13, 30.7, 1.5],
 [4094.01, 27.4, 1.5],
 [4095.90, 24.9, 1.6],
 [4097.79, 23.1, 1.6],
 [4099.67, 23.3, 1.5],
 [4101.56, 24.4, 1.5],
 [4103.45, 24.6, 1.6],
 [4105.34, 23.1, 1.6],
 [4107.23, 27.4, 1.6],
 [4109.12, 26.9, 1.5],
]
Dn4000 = 1.9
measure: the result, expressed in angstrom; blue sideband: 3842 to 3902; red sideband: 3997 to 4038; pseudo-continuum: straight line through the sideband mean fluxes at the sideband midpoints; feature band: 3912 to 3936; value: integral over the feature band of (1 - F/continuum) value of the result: 4.7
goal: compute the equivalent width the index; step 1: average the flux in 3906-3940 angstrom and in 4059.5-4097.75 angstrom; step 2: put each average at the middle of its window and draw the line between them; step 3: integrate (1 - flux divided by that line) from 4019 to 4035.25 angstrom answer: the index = -3.2 angstrom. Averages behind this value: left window 14.7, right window 26.1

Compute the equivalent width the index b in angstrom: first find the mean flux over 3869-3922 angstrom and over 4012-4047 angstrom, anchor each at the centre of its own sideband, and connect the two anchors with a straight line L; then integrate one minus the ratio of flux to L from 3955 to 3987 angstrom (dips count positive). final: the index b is 9.15 angstrom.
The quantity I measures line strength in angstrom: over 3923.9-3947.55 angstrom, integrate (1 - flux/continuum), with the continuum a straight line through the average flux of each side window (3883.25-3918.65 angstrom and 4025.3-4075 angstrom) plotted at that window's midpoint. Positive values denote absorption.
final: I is 9.0 angstrom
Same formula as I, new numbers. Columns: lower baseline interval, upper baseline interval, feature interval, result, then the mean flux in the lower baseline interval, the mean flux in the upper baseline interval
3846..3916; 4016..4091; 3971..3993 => 1.4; 15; 26.3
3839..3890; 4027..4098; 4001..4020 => -3.5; 12.9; 26.2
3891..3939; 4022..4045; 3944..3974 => 7.6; 15.5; 26.8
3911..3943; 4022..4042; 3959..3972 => 5.2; 13.9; 26.9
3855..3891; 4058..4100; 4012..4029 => -4.4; 13.2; 25.9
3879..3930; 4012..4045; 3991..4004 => -0.4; 16.5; 27.3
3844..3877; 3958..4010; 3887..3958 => 2.8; 13.1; 19.9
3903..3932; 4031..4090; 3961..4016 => 1.4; 16.8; 26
